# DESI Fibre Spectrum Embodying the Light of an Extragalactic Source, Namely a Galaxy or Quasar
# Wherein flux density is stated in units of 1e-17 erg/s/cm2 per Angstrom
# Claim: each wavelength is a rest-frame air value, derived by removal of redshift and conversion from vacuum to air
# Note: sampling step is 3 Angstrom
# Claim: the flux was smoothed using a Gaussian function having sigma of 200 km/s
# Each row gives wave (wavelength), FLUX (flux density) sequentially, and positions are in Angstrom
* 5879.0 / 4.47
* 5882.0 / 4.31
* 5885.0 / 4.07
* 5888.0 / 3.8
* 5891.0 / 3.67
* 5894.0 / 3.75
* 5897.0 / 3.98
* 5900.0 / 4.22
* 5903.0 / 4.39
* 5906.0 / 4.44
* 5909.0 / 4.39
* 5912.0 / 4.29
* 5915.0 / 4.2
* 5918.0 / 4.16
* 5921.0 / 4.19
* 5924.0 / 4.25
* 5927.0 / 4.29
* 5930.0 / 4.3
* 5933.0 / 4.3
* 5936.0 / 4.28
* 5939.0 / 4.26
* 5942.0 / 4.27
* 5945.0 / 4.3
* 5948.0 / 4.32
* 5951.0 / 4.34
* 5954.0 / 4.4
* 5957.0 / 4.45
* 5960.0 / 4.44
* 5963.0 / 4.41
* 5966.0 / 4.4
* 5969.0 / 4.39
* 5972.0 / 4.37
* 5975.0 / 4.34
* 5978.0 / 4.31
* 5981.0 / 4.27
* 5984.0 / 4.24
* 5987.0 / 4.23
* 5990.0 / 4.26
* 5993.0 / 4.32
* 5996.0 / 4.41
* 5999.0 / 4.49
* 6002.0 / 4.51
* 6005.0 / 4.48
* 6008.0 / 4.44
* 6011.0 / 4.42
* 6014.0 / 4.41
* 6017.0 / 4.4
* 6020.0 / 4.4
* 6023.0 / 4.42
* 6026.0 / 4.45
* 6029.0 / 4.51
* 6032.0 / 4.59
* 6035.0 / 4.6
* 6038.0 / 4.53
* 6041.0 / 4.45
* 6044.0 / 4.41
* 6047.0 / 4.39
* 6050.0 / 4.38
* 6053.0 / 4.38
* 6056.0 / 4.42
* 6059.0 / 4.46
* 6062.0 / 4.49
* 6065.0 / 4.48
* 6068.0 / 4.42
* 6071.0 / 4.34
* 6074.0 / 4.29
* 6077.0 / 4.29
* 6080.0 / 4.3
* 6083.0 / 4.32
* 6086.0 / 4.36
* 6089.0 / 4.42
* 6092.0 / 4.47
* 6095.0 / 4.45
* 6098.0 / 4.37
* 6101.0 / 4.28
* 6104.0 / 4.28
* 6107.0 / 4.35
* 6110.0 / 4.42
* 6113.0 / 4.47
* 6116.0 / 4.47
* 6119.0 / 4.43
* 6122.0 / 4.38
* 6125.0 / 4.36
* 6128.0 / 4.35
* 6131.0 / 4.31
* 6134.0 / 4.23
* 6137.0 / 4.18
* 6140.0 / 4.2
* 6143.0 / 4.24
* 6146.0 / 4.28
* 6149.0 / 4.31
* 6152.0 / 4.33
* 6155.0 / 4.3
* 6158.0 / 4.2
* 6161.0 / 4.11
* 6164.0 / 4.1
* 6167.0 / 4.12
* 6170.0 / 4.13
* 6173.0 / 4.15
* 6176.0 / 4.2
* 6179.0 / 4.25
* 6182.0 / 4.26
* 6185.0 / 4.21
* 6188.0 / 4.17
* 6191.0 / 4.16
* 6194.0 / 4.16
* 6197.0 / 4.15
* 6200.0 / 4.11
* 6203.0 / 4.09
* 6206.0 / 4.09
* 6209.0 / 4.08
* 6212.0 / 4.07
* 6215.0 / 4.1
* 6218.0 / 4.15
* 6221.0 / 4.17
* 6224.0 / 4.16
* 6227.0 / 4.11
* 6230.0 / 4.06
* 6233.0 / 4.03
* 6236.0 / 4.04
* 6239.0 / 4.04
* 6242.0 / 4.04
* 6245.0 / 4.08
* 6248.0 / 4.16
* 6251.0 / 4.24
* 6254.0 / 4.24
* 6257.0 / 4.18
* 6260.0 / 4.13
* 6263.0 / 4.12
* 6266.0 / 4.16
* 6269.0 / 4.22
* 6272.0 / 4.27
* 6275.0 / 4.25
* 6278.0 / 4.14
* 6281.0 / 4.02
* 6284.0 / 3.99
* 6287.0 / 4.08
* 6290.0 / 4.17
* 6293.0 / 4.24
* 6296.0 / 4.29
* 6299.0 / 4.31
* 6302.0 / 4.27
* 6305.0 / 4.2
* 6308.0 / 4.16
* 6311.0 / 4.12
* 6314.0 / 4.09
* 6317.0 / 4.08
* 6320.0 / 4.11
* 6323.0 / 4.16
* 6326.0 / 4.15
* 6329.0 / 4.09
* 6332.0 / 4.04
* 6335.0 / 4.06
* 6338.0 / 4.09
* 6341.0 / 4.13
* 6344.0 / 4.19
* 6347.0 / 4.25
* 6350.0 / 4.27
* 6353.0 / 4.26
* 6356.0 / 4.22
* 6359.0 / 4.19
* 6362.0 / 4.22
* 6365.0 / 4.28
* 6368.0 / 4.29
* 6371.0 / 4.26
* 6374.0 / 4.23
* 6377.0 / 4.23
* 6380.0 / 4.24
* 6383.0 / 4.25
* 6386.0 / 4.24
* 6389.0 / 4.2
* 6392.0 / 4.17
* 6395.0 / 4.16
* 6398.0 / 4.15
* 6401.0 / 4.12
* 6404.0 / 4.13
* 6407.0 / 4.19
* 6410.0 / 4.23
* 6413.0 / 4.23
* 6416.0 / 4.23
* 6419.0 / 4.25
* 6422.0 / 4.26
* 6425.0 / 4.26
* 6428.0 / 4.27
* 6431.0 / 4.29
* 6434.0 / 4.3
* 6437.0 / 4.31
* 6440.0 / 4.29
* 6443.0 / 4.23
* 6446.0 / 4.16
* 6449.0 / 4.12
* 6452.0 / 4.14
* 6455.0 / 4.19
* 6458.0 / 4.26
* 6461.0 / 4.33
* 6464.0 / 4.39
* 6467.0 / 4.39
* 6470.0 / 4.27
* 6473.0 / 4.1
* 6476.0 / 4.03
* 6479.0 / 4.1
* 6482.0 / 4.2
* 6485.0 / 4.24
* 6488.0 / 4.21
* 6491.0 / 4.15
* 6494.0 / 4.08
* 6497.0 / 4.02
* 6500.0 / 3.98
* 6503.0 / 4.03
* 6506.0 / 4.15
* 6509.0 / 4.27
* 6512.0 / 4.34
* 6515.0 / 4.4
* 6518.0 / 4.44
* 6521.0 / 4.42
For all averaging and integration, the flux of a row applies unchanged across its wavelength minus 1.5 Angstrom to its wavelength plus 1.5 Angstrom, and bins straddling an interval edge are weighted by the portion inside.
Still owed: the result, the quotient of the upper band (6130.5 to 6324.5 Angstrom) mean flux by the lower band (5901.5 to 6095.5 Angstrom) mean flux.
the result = 1.0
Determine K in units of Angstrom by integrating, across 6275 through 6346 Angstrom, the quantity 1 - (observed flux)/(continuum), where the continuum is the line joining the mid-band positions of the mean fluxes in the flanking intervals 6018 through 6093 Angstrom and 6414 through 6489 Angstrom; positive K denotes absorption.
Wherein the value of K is 2.62 Angstrom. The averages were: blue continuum 4.42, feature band 4.14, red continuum 4.23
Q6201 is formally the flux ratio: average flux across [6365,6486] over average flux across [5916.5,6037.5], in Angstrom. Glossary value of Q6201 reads 1.0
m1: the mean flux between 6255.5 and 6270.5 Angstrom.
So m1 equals 4.16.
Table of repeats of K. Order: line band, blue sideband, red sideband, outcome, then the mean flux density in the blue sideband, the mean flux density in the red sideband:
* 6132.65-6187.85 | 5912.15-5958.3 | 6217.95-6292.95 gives -0.4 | 4.29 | 4.13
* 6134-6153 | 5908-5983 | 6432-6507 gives 0.1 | 4.32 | 4.19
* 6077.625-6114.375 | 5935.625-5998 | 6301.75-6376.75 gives -0.8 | 4.34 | 4.18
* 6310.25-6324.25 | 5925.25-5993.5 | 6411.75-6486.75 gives 0.5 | 4.33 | 4.23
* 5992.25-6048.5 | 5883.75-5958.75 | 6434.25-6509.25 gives -3.3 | 4.21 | 4.19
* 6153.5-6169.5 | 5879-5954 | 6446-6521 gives 0.2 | 4.21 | 4.2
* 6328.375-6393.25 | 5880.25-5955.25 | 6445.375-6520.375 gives 0.0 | 4.21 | 4.2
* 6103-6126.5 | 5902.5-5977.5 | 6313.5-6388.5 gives -0.7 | 4.33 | 4.19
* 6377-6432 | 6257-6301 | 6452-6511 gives -0.5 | 4.17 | 4.18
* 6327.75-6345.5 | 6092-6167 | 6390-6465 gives 0.6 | 4.31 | 4.23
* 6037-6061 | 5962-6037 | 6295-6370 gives -0.3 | 4.4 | 4.18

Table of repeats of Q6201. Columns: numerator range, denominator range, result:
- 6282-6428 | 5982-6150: 0.96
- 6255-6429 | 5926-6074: 0.95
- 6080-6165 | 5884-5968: 1.02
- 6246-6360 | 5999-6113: 0.94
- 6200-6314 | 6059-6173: 0.96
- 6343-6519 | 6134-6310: 1.01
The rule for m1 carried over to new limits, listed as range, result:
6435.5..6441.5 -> 4.3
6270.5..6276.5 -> 4.26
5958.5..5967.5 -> 4.42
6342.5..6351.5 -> 4.24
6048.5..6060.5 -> 4.41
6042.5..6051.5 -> 4.39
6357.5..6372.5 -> 4.25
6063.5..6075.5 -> 4.38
